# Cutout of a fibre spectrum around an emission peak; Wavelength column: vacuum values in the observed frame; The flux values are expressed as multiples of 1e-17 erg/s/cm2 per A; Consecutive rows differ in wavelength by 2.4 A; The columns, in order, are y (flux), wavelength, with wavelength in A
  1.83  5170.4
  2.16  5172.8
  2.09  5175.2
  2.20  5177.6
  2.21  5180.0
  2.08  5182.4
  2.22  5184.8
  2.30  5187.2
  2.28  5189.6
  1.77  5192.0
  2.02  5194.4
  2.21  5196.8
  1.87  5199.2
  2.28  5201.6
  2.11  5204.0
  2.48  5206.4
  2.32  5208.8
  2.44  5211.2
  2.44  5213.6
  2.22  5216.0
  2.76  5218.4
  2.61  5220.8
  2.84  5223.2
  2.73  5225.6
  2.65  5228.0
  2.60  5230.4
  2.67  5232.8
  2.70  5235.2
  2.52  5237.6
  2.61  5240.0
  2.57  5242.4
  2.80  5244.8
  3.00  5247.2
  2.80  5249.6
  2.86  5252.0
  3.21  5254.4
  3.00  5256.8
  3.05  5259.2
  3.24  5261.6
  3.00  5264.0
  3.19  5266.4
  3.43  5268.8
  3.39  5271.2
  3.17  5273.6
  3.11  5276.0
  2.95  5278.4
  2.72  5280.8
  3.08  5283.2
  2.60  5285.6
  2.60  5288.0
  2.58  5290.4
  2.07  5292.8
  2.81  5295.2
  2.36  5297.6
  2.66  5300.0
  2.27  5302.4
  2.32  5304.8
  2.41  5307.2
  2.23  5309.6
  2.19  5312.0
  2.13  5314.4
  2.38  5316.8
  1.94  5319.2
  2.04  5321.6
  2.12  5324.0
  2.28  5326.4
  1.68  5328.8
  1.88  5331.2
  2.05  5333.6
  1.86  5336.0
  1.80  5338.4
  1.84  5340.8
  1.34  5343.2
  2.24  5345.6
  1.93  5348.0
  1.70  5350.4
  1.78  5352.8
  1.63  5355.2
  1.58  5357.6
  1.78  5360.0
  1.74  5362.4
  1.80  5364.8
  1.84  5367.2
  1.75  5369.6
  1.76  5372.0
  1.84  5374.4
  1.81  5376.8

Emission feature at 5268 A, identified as C III]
